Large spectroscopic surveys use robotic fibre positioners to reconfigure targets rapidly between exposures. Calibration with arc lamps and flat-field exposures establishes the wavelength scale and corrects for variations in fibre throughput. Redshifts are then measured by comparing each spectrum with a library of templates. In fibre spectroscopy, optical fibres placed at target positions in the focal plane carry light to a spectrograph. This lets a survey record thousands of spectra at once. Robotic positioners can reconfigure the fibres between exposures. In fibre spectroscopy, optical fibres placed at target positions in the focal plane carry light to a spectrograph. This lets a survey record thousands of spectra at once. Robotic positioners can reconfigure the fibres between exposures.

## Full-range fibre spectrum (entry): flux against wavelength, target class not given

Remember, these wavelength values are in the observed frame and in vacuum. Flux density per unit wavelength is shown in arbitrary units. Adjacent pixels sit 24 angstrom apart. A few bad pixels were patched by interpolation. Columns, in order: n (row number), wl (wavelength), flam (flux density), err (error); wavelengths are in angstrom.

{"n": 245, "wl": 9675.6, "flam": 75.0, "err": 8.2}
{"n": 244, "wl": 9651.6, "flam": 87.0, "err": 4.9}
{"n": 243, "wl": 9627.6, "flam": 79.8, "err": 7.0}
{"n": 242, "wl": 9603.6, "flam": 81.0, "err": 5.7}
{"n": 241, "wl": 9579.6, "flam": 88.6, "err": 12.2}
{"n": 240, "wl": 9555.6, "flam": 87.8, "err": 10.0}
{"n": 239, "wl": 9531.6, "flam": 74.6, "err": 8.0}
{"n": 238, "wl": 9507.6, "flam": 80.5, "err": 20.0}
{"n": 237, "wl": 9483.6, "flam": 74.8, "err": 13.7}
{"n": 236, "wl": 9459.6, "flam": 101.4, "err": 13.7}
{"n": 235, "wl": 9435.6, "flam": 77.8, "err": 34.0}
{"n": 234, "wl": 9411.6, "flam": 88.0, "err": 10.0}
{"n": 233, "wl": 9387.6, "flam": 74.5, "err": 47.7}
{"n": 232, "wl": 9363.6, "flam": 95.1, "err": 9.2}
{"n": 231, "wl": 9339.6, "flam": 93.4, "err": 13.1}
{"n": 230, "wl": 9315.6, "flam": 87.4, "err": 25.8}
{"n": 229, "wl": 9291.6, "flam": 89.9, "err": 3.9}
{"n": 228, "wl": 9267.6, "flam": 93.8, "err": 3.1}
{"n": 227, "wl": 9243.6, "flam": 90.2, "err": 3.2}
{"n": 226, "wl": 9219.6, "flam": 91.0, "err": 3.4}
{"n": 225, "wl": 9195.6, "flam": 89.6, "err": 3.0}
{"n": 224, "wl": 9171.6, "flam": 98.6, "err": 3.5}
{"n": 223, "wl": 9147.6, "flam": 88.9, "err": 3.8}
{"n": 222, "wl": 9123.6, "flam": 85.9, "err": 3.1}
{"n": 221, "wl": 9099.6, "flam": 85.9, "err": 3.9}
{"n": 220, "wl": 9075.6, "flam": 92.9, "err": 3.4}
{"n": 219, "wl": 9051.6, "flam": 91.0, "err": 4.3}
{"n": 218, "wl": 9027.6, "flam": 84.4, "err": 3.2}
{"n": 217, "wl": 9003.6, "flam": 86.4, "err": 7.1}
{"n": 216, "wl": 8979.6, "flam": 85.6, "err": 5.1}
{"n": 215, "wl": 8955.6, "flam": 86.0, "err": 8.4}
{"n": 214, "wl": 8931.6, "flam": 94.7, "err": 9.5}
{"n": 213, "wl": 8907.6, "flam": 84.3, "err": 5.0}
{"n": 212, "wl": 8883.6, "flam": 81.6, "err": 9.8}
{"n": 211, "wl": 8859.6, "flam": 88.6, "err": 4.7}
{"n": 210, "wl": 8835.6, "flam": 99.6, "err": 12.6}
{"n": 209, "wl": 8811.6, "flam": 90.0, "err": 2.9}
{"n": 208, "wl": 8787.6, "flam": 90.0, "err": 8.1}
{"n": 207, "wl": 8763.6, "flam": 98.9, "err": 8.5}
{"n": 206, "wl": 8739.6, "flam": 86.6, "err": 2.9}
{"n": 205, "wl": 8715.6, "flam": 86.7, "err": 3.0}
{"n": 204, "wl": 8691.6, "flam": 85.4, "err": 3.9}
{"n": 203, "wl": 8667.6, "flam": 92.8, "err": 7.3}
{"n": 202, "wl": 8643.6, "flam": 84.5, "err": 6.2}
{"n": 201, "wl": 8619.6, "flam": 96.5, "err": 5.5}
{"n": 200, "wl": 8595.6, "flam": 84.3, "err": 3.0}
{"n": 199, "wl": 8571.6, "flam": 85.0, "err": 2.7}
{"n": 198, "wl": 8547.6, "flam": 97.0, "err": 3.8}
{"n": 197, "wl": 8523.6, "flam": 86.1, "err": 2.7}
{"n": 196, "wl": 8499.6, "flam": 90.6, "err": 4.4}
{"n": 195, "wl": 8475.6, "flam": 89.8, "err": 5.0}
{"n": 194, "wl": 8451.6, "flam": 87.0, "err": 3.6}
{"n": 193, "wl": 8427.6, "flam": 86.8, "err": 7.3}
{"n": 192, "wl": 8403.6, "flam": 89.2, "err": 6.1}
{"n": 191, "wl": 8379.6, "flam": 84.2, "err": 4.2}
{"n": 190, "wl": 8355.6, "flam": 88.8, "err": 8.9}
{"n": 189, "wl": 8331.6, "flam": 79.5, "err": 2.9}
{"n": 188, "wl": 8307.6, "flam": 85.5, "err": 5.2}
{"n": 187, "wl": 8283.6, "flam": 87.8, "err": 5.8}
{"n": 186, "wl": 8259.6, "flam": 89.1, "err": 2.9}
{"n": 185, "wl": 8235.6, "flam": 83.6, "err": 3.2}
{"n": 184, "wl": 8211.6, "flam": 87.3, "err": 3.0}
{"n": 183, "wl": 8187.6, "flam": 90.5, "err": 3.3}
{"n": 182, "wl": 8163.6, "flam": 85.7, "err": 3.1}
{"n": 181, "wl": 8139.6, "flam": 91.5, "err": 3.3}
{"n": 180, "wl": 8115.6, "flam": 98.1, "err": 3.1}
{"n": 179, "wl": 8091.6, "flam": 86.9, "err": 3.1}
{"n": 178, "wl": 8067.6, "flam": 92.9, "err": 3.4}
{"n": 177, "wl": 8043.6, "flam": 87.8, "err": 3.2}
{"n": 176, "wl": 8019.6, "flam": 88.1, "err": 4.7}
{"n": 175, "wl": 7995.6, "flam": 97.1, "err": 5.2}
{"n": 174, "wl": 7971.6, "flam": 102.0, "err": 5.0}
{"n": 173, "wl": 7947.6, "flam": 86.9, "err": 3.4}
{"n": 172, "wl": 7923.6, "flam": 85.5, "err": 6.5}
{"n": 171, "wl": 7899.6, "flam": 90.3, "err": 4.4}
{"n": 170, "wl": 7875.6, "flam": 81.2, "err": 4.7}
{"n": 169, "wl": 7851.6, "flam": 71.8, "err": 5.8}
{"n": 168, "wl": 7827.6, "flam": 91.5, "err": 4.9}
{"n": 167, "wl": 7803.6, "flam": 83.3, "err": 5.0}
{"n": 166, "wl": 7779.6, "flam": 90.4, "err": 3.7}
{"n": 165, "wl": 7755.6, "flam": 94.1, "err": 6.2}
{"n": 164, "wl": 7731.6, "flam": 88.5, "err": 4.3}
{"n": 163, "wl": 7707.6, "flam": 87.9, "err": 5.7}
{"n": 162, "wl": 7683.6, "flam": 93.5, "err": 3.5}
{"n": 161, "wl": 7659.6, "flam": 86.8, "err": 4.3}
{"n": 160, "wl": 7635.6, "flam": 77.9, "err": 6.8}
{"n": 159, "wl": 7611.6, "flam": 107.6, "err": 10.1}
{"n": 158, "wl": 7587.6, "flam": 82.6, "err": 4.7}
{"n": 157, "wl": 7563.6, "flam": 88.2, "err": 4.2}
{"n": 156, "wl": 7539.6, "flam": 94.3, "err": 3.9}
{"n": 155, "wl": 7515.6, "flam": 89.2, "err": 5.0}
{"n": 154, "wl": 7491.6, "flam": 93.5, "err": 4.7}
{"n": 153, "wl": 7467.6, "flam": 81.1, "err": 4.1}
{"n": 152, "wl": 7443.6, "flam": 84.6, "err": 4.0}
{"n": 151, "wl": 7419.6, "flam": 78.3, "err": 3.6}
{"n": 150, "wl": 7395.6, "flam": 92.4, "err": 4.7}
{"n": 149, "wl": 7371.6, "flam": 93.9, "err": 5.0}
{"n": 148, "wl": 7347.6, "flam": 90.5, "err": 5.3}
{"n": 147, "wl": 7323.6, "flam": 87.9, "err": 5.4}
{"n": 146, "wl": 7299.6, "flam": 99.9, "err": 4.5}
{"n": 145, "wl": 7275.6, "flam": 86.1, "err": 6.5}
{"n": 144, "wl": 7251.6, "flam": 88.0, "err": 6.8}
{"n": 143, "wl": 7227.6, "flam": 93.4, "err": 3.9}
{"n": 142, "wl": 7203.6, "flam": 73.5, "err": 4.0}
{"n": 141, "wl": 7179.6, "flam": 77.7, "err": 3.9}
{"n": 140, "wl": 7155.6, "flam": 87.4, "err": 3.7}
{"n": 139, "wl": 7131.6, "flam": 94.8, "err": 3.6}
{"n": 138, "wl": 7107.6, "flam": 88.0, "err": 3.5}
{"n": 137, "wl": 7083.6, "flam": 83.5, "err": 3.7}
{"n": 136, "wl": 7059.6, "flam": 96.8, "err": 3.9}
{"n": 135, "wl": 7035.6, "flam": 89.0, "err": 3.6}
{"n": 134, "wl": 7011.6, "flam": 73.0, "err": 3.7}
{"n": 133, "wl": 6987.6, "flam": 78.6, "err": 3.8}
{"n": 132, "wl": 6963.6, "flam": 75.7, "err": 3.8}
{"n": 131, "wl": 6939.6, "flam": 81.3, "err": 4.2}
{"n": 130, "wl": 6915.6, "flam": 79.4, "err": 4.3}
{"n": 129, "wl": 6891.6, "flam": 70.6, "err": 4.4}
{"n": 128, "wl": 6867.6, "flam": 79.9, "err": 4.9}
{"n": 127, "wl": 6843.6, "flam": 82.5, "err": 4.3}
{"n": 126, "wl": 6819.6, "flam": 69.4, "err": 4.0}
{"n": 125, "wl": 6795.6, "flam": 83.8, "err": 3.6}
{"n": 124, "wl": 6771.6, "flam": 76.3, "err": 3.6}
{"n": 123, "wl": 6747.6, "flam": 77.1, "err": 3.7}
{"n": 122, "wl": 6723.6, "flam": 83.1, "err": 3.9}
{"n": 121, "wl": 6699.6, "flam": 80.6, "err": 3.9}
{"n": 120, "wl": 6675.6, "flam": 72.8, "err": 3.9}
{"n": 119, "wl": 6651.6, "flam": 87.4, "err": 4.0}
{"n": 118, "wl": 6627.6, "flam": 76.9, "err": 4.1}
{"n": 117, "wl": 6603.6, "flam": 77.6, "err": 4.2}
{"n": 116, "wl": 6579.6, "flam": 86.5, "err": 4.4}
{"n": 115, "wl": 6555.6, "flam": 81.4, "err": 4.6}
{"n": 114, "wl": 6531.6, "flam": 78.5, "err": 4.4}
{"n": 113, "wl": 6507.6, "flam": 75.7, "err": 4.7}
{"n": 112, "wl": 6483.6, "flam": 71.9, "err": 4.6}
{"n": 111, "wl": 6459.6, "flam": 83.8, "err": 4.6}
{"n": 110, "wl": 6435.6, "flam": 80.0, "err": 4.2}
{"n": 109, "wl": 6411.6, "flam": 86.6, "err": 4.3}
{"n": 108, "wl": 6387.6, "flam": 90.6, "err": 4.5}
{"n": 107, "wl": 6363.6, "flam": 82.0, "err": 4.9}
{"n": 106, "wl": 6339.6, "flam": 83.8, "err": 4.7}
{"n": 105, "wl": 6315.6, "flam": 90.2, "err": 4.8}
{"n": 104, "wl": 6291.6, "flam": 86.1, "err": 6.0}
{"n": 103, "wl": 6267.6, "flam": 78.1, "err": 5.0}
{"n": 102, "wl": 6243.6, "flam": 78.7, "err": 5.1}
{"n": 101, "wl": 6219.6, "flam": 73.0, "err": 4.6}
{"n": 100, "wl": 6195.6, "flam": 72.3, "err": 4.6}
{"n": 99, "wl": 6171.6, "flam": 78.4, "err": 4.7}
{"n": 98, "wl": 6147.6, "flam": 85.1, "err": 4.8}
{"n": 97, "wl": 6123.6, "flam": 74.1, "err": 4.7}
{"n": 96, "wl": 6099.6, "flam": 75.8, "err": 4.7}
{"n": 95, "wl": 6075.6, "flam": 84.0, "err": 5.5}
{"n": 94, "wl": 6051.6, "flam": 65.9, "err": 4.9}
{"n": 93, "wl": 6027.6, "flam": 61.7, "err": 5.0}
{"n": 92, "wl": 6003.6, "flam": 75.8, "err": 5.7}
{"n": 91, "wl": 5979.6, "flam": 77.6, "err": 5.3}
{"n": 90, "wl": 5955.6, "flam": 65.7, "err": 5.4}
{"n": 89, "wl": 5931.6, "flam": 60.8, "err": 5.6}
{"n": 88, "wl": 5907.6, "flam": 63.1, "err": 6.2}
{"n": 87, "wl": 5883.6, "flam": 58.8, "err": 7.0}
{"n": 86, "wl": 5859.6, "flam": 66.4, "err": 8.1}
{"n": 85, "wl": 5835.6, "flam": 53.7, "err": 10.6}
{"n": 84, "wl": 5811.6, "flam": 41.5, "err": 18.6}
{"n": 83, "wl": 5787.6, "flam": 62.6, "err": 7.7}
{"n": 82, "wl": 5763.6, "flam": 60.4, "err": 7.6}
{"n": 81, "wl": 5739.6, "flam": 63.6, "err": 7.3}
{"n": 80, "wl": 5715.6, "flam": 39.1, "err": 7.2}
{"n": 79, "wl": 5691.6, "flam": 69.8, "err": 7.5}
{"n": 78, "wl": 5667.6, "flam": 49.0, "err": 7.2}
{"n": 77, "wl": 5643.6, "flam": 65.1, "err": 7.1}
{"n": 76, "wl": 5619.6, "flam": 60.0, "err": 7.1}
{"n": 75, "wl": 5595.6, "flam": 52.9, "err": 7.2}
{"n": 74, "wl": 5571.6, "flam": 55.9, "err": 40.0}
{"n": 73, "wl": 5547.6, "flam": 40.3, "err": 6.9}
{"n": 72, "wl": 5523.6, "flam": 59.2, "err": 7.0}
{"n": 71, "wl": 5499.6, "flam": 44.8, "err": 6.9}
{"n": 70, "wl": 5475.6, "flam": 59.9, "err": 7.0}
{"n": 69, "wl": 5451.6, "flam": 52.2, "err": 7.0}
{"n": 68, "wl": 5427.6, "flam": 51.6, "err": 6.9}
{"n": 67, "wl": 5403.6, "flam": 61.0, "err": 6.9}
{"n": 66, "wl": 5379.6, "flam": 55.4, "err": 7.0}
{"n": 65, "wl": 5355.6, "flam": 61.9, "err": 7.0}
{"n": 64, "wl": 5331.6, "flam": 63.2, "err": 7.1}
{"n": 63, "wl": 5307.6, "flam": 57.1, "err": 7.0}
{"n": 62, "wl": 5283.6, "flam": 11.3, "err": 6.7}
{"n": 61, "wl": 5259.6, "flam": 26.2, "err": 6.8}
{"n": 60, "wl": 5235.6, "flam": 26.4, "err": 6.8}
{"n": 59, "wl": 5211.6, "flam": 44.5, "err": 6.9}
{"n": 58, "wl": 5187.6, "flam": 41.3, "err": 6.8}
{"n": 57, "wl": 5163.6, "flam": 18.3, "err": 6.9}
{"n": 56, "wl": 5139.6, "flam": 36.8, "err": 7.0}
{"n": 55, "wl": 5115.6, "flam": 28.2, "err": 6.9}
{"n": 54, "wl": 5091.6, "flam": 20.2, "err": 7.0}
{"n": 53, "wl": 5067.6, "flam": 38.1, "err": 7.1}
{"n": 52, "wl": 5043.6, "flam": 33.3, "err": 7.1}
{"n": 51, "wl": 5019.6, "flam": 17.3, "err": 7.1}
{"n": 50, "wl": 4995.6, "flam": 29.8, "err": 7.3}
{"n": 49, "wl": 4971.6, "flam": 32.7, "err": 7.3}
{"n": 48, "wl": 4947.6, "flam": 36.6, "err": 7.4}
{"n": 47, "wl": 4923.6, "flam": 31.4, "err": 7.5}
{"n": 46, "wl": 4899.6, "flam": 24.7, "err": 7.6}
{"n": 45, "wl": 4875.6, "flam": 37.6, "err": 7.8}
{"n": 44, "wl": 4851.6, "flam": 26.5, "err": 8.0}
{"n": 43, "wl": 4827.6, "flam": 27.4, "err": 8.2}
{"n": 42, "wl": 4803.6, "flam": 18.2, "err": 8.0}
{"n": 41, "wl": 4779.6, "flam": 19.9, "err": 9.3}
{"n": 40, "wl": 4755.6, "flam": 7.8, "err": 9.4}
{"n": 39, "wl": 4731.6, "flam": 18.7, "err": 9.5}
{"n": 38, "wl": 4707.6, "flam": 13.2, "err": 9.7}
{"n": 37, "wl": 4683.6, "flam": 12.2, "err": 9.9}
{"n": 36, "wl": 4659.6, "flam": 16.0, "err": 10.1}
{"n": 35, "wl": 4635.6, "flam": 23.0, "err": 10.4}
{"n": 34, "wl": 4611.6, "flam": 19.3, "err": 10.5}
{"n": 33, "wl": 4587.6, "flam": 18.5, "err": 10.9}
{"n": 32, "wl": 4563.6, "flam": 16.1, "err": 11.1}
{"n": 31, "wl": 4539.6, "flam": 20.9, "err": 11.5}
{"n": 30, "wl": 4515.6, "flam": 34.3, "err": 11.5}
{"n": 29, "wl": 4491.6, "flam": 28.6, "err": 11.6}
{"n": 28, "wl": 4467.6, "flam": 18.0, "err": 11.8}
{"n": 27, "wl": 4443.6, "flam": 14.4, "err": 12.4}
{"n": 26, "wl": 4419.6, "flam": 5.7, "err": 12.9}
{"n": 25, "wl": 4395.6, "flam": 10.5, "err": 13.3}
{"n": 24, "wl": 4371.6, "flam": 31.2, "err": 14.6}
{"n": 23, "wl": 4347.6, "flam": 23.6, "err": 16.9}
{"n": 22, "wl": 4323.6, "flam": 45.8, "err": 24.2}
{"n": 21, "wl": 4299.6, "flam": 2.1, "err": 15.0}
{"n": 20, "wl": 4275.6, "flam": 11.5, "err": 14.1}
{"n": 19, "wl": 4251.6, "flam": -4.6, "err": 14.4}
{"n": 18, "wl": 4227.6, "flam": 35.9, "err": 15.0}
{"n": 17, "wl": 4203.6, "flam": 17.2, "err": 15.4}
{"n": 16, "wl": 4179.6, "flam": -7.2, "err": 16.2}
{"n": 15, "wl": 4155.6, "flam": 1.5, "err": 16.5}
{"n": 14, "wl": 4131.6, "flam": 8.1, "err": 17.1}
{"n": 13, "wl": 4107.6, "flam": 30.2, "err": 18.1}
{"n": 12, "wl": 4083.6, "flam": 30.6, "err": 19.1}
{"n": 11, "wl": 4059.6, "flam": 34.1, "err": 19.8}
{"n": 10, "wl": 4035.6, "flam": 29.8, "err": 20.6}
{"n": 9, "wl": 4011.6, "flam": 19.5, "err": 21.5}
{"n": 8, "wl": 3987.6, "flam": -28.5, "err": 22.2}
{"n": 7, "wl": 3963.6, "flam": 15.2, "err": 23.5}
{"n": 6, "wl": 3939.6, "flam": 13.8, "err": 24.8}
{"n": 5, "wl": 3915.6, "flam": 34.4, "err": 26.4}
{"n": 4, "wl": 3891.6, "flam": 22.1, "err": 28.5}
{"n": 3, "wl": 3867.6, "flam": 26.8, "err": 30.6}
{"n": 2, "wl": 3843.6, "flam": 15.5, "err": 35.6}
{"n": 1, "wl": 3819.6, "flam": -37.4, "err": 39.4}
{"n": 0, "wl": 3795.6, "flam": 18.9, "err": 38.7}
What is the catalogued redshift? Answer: 0.33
